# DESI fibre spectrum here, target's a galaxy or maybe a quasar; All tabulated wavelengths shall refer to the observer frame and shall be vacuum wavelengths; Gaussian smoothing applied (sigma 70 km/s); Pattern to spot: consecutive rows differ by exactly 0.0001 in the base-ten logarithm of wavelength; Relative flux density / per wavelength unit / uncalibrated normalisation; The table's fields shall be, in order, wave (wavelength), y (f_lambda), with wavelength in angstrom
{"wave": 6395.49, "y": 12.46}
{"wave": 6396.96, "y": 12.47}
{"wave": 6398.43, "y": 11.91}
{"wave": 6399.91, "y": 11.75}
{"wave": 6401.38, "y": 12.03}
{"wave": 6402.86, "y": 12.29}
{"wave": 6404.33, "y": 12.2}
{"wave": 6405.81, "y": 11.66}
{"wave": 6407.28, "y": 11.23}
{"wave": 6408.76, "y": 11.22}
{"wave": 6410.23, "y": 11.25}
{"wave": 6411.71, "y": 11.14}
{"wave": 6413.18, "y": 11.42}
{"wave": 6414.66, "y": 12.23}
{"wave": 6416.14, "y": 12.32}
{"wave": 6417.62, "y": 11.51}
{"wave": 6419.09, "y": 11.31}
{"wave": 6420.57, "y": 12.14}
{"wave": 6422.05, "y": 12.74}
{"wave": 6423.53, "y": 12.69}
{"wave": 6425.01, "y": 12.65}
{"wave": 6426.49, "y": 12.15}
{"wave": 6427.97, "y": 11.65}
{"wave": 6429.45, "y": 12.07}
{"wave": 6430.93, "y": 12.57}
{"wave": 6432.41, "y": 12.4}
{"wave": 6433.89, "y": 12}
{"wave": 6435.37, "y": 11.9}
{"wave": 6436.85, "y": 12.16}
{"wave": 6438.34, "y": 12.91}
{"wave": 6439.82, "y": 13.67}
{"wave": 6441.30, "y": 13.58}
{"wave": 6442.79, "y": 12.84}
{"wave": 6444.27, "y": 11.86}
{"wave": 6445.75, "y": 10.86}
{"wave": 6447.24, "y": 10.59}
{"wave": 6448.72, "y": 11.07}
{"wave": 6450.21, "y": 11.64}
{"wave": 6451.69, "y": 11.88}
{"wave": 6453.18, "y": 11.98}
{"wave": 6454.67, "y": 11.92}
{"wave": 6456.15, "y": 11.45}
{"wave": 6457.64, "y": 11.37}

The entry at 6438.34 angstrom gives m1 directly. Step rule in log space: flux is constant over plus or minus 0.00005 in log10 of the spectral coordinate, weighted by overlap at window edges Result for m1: 12.91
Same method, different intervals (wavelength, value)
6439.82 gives 13.67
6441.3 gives 13.58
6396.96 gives 12.47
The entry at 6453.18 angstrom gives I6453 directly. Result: 11.98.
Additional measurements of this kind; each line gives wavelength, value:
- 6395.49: 12.46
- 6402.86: 12.29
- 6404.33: 12.2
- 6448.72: 11.07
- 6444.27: 11.86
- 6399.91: 11.75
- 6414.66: 12.23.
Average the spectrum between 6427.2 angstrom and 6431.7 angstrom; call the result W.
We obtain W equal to 12.1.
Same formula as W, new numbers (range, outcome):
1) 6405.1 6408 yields 11.5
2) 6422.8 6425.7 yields 12.7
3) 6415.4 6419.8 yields 11.7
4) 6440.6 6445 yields 12.7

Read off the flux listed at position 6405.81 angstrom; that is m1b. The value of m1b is 11.66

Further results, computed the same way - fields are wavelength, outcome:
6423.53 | 12.69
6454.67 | 11.92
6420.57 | 12.14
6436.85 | 12.16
